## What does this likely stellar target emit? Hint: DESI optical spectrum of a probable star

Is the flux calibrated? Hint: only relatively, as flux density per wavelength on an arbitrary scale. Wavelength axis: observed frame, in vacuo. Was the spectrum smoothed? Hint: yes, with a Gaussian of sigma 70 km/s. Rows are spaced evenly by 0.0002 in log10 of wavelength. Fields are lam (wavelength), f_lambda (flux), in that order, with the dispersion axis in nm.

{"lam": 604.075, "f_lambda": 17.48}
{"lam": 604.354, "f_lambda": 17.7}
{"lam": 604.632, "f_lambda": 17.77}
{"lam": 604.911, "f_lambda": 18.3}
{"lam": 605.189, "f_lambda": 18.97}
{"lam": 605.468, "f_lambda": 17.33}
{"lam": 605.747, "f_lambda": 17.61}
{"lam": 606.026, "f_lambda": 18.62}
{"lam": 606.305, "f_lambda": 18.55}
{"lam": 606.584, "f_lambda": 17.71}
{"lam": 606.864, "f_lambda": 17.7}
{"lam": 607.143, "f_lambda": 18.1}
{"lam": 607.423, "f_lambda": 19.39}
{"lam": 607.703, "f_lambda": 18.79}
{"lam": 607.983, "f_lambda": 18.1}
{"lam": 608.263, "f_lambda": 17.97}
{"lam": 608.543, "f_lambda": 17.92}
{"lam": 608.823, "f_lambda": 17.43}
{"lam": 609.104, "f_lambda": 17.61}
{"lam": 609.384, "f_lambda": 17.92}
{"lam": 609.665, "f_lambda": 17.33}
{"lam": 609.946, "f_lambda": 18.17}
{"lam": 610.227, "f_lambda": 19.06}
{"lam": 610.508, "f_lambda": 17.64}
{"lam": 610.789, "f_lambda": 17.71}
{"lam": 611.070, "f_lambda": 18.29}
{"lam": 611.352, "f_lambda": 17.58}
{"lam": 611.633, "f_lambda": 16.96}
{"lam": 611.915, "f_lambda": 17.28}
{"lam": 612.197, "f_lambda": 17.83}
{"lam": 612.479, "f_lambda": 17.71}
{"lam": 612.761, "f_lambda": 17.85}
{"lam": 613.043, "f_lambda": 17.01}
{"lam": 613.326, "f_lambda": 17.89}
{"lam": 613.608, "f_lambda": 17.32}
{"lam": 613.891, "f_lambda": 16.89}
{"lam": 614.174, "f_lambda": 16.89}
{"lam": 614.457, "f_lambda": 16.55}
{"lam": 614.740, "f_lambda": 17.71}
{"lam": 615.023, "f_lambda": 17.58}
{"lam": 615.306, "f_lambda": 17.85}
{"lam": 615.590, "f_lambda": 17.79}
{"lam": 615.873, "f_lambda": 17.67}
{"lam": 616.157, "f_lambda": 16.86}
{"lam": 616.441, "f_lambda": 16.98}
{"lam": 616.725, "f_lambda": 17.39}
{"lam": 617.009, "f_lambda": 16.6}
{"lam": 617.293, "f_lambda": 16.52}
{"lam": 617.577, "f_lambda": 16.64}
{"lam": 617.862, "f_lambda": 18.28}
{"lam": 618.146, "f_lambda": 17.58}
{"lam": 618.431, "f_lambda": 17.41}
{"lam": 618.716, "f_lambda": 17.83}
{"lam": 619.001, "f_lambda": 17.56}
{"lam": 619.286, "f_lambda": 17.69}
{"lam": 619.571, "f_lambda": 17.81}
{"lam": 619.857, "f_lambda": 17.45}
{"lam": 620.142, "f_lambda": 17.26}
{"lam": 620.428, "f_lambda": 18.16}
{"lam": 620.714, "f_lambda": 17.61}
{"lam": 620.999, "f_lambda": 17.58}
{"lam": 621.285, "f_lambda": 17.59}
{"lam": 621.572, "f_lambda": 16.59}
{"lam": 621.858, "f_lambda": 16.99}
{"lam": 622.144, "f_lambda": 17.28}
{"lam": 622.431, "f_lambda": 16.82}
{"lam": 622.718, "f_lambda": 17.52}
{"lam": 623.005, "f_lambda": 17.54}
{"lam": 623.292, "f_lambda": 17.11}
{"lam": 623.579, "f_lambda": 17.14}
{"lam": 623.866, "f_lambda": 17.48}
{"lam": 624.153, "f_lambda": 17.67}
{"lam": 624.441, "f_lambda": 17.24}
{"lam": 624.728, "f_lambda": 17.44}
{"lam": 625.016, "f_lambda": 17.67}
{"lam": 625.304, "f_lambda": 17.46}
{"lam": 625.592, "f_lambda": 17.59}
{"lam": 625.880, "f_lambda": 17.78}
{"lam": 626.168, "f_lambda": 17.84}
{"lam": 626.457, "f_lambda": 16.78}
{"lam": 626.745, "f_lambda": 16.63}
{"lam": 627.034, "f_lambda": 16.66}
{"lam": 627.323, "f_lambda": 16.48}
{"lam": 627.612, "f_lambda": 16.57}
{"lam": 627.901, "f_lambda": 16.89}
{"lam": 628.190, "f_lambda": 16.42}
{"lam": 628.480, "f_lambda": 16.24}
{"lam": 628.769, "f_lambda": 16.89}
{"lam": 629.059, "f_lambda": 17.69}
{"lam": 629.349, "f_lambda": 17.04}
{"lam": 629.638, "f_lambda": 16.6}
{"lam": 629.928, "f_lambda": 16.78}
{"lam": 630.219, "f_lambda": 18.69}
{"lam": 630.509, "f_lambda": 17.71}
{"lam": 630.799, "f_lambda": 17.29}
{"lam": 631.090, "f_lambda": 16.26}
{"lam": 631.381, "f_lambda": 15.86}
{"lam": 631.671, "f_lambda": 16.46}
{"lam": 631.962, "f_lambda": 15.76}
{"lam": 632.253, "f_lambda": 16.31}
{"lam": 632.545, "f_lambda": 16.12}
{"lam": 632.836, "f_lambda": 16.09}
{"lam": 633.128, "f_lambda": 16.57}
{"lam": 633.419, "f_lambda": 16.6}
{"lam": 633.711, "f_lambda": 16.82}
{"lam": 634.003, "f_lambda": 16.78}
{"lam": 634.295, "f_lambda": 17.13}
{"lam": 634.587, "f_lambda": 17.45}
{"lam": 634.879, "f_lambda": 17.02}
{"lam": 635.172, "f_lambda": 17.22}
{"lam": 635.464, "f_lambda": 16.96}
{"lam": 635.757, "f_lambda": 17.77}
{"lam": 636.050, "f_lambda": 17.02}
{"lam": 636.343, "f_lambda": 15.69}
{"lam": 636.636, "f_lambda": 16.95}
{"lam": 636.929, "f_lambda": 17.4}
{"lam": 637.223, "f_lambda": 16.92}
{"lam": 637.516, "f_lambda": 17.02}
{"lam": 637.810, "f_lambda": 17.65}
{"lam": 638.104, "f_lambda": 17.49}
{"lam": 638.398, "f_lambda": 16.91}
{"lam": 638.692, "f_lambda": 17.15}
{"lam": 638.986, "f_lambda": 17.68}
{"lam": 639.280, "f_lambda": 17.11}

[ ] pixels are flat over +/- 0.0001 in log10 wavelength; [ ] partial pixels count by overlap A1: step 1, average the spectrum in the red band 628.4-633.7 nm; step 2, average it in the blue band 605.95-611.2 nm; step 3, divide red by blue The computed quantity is 0.9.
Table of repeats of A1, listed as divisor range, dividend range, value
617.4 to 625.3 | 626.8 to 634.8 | 0.96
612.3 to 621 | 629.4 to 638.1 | 0.97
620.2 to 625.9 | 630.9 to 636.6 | 0.96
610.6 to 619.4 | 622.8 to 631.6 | 0.98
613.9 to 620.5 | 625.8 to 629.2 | 0.97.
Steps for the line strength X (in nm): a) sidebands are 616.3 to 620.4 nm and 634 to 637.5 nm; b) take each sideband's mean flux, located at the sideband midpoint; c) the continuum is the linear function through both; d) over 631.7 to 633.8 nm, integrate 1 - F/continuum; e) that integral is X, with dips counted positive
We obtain 0.095 nm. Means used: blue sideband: 17.4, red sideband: 17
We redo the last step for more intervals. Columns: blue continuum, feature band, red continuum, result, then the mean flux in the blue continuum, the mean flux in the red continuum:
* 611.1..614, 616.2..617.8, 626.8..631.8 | 0.04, 17.5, 16.9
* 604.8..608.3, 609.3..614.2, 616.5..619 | 0.04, 18.2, 17.3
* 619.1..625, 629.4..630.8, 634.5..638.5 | -0.01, 17.4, 17.1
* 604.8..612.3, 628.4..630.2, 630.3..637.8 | 0.00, 18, 16.8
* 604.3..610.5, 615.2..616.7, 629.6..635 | 0.02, 18.1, 16.8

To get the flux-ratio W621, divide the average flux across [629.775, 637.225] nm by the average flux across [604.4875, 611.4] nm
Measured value 0.9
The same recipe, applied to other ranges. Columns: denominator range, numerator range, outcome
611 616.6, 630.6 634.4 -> 0.95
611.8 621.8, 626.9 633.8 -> 0.96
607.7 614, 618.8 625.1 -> 0.98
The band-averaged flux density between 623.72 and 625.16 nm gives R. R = 17.5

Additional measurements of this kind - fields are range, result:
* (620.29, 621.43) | 17.7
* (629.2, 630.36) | 17.3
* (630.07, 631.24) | 17.5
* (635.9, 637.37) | 16.8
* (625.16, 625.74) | 17.5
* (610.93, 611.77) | 17.6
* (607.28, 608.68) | 18.4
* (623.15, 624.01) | 17.3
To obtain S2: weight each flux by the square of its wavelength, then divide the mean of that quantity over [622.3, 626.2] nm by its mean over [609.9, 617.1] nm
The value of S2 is 1.03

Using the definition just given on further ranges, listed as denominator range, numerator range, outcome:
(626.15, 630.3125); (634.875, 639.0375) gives 1.04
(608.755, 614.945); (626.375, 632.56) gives 1.01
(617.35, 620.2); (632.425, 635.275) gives 1.00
